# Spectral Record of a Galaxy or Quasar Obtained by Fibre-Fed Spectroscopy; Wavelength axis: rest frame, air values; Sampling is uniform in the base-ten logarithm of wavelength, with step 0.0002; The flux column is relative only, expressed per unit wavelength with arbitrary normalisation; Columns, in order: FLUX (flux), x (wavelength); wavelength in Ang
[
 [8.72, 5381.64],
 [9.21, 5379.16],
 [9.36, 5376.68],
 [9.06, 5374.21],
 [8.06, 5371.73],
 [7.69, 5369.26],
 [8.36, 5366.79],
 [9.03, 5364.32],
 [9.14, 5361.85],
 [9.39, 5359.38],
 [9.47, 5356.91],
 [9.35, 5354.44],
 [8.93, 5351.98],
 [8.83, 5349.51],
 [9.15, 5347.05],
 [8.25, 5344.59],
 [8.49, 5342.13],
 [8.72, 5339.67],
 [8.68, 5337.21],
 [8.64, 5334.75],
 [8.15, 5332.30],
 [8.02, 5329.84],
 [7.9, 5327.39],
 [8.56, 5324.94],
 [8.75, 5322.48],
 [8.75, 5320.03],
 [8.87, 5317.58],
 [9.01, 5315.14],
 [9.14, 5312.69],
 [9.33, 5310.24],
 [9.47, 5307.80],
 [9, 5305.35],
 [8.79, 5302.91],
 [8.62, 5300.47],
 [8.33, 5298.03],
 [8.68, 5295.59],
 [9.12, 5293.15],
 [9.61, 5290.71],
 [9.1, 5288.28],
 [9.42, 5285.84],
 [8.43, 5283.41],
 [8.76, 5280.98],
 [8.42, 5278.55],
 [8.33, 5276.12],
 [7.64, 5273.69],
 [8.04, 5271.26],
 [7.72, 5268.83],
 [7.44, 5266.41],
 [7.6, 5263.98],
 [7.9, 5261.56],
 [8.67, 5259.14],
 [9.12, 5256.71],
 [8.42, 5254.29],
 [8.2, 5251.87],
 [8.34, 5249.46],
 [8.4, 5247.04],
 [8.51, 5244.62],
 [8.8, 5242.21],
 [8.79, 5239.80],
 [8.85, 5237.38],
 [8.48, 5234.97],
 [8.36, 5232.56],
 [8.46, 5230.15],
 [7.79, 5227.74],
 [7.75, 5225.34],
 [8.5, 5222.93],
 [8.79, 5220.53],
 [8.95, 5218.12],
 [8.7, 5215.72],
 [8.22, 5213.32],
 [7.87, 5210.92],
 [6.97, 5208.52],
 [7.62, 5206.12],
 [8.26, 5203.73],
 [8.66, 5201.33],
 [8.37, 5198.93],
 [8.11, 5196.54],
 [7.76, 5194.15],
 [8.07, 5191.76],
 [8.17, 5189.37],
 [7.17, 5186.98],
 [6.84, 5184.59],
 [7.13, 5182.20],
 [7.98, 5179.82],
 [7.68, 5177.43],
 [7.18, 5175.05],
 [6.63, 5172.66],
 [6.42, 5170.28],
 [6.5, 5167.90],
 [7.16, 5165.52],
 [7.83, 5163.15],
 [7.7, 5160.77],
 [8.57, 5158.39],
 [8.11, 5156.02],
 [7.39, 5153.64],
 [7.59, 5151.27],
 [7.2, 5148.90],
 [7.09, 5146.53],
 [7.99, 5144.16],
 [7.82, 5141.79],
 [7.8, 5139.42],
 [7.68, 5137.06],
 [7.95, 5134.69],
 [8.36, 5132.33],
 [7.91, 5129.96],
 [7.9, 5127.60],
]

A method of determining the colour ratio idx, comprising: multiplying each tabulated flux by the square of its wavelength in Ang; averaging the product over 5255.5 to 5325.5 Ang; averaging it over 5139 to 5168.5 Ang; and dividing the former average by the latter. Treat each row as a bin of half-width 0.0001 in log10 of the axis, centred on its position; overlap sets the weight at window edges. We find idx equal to 1.20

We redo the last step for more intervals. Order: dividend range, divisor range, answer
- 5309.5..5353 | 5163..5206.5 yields 1.21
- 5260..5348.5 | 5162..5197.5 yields 1.22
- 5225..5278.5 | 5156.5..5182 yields 1.16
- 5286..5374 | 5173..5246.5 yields 1.14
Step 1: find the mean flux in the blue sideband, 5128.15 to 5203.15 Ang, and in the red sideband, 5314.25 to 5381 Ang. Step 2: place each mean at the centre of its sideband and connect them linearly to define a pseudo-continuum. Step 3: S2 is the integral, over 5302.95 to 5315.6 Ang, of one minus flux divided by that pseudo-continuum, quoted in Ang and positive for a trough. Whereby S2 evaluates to -1.0 Ang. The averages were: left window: 7.65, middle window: 9.16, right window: 8.73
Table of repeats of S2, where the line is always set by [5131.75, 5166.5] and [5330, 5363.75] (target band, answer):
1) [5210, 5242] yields -1.06 Ang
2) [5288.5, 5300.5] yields -0.52 Ang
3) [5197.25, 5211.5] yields 0.14 Ang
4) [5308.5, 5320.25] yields -0.55 Ang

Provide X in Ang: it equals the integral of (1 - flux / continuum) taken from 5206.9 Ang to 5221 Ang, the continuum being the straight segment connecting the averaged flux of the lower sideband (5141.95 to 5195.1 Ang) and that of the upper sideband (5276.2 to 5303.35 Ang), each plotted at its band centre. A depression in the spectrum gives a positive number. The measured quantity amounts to -0.4 Ang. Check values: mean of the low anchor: 7.47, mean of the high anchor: 8.83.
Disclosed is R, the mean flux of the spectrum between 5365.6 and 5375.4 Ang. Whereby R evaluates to 8.29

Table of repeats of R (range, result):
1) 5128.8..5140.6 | 7.94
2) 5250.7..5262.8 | 8.46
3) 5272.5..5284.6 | 8.32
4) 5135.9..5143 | 7.77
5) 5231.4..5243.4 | 8.66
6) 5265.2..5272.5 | 7.73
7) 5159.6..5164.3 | 7.76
